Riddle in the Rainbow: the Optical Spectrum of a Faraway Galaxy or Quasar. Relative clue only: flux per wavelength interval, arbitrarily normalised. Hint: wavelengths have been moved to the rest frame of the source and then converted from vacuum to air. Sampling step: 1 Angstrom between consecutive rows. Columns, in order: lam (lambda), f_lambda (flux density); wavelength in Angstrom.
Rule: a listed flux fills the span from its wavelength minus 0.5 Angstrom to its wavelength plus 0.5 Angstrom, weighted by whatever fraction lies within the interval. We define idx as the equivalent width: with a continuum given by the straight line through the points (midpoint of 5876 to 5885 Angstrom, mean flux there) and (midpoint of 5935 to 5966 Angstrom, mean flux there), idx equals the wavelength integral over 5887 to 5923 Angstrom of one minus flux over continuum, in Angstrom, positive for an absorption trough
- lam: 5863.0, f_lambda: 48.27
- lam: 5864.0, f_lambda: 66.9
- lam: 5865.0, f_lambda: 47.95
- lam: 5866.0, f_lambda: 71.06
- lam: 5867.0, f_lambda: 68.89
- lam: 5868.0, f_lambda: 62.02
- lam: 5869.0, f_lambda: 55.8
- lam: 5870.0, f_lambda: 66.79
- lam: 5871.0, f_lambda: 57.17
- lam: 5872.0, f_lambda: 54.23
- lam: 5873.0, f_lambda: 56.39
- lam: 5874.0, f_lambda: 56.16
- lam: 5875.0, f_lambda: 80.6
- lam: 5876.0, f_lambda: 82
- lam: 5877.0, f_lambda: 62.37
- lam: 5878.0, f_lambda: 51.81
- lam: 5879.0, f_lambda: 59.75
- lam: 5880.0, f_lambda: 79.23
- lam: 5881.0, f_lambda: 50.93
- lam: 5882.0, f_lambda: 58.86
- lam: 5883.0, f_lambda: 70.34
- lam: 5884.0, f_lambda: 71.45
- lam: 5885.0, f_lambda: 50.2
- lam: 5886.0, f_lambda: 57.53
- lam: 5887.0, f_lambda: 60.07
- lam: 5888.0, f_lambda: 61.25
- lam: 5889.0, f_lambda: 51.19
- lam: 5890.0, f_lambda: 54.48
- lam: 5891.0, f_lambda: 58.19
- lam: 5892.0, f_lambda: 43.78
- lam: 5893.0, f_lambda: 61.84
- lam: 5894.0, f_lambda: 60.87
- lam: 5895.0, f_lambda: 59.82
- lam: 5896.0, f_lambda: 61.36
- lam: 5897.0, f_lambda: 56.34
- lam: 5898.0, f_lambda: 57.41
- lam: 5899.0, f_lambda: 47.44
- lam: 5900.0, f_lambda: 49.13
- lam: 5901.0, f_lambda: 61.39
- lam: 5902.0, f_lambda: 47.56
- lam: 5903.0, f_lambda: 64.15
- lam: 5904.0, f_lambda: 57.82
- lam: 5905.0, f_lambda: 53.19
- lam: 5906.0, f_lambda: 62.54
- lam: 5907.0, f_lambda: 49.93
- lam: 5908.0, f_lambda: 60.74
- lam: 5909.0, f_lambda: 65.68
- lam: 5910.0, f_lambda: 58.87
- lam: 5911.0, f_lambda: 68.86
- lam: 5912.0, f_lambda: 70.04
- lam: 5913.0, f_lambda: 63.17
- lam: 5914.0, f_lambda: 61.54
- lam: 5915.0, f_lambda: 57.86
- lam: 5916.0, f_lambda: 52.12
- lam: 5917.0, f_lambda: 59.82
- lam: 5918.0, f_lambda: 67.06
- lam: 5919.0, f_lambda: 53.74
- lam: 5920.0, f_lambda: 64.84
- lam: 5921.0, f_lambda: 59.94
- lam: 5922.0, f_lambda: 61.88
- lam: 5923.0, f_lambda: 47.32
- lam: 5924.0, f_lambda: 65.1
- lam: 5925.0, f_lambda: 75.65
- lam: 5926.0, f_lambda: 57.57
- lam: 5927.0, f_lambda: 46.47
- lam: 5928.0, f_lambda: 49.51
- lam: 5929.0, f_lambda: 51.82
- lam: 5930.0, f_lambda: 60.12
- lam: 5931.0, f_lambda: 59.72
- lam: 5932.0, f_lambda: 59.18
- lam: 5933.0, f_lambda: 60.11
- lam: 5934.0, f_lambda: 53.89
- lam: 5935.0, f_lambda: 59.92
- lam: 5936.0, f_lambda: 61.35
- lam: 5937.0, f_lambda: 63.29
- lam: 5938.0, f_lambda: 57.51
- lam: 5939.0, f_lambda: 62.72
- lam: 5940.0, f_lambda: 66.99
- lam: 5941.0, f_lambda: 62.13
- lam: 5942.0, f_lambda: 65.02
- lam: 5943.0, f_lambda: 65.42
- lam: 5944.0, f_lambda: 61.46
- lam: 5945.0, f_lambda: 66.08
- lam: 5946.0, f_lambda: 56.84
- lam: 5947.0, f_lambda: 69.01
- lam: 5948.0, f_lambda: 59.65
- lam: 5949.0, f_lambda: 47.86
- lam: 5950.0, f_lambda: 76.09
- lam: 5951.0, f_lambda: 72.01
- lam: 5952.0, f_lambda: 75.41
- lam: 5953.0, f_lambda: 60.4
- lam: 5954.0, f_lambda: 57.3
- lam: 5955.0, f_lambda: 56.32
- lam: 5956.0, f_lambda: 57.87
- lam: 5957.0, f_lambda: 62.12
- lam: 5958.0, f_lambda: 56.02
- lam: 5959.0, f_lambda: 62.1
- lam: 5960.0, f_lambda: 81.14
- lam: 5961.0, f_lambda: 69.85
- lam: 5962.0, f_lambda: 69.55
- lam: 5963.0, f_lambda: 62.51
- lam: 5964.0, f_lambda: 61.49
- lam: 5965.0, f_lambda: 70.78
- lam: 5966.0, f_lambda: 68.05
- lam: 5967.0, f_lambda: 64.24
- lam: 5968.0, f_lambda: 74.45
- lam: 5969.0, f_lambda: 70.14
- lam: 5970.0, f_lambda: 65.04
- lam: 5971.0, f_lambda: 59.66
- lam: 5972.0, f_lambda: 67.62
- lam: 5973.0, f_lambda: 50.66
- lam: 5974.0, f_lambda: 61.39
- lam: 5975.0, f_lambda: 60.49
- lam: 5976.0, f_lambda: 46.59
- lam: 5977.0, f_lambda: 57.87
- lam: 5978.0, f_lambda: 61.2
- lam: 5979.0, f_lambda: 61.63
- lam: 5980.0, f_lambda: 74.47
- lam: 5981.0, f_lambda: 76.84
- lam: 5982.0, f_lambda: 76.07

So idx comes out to 3.0 Angstrom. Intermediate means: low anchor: 63.4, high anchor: 63.9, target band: 58.3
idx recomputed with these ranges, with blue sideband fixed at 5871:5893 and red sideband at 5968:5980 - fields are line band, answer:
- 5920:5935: 0.7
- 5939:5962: -1.1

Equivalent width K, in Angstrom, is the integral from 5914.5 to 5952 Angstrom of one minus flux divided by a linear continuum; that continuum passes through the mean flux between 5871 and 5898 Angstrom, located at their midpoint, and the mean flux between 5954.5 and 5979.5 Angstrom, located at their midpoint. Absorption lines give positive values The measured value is 0.81 Angstrom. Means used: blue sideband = 60.3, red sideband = 63.2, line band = 60.7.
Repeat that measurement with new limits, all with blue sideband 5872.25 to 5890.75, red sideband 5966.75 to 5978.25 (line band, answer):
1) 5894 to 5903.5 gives 0.8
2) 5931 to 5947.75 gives -0.1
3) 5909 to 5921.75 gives 0.0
